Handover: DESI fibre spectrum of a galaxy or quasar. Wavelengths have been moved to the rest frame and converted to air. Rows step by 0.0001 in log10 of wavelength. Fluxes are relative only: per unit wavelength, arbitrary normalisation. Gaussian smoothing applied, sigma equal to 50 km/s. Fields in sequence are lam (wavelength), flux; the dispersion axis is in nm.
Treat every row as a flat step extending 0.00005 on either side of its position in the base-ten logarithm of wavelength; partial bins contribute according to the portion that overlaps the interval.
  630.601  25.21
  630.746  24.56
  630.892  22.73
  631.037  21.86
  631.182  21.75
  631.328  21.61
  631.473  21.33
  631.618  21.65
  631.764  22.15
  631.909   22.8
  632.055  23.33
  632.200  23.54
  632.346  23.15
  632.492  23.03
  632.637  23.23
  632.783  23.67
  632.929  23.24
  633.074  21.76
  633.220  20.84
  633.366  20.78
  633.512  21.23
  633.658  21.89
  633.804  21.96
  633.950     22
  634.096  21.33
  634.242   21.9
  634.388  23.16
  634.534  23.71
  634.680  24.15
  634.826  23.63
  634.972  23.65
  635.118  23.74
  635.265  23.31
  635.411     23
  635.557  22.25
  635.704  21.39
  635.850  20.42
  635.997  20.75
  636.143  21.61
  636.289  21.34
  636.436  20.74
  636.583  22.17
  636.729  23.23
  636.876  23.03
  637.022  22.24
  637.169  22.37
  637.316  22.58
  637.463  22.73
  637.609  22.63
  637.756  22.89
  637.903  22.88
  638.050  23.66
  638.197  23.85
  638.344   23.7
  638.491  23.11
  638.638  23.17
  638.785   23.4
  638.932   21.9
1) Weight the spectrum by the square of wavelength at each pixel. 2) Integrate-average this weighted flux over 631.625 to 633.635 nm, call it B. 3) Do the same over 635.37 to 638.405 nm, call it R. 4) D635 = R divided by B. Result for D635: 1.0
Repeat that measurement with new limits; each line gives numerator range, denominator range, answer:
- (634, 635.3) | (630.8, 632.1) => 1.06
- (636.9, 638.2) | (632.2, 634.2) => 1.04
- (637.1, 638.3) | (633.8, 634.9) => 1.02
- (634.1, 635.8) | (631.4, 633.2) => 1.02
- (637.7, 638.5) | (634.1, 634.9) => 1.02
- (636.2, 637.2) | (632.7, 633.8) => 1.02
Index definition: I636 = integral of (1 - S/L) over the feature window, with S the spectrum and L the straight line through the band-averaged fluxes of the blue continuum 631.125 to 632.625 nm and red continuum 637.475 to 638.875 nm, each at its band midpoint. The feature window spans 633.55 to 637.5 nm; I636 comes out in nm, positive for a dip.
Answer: 0.093 nm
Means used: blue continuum 22.5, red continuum 23.2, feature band 22.4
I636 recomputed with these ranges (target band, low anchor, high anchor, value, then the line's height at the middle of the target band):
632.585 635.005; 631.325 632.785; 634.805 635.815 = 0.035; 22.8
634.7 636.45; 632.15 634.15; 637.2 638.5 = 0.032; 22.7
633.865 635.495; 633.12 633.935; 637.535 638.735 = -0.089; 21.8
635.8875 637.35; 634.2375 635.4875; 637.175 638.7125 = 0.081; 23.2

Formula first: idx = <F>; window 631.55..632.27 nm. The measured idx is 22.7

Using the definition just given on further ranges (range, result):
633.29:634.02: 21.6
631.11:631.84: 21.7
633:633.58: 21.2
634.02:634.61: 22.5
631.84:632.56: 23.1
